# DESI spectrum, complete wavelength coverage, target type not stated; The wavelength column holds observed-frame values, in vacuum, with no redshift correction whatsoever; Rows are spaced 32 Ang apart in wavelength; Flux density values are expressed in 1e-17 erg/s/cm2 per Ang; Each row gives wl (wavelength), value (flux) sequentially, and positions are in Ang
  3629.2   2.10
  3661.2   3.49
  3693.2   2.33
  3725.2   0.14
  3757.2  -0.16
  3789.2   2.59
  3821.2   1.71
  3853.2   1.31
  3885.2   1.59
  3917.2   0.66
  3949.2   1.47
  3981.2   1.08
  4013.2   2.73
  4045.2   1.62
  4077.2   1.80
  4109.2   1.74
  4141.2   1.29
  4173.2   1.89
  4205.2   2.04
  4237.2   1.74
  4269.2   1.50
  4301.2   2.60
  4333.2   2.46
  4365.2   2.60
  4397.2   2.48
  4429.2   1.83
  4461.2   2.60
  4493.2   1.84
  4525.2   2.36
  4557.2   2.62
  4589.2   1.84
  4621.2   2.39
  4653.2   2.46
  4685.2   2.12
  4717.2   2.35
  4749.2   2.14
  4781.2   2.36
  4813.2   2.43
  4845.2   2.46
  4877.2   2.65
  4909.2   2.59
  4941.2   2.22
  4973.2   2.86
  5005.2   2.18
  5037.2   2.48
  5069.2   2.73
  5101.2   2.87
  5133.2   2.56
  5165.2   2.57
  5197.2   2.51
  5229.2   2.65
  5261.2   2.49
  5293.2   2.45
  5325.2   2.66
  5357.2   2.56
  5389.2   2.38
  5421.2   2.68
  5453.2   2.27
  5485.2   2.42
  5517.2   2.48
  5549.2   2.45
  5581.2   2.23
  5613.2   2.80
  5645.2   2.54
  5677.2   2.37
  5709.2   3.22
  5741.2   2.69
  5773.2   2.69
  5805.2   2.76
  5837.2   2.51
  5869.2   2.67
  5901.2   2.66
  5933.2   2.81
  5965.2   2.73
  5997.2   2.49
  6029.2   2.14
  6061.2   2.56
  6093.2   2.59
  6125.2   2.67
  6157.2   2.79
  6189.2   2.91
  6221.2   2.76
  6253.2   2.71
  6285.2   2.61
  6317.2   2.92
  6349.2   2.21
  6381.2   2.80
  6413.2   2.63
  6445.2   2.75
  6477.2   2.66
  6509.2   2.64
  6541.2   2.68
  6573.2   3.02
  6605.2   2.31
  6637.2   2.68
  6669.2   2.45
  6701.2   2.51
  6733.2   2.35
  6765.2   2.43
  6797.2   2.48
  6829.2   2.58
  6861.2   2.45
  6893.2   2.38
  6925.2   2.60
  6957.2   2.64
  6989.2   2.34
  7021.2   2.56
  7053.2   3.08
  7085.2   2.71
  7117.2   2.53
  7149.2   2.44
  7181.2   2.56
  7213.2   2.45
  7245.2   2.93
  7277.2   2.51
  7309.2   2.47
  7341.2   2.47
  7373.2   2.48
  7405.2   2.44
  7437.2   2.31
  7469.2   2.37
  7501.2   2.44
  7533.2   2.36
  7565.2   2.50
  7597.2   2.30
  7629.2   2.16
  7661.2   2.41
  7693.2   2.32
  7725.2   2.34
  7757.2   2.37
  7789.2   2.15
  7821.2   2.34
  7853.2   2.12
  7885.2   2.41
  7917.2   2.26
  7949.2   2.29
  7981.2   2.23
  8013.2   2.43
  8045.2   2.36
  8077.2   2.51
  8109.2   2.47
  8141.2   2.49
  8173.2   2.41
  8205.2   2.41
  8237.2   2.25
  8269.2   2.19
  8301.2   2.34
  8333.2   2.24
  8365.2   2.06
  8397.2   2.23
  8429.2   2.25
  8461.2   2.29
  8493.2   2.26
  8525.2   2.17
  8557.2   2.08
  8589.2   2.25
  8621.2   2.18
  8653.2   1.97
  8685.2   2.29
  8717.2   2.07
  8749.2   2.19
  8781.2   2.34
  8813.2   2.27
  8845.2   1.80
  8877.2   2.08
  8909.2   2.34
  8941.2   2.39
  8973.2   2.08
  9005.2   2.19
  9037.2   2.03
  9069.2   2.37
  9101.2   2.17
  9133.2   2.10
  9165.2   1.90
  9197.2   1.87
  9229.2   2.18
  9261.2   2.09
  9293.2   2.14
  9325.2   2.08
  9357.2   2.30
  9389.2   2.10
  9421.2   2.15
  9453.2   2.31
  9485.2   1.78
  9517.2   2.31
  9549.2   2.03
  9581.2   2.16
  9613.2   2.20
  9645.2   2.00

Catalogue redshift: 0.076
